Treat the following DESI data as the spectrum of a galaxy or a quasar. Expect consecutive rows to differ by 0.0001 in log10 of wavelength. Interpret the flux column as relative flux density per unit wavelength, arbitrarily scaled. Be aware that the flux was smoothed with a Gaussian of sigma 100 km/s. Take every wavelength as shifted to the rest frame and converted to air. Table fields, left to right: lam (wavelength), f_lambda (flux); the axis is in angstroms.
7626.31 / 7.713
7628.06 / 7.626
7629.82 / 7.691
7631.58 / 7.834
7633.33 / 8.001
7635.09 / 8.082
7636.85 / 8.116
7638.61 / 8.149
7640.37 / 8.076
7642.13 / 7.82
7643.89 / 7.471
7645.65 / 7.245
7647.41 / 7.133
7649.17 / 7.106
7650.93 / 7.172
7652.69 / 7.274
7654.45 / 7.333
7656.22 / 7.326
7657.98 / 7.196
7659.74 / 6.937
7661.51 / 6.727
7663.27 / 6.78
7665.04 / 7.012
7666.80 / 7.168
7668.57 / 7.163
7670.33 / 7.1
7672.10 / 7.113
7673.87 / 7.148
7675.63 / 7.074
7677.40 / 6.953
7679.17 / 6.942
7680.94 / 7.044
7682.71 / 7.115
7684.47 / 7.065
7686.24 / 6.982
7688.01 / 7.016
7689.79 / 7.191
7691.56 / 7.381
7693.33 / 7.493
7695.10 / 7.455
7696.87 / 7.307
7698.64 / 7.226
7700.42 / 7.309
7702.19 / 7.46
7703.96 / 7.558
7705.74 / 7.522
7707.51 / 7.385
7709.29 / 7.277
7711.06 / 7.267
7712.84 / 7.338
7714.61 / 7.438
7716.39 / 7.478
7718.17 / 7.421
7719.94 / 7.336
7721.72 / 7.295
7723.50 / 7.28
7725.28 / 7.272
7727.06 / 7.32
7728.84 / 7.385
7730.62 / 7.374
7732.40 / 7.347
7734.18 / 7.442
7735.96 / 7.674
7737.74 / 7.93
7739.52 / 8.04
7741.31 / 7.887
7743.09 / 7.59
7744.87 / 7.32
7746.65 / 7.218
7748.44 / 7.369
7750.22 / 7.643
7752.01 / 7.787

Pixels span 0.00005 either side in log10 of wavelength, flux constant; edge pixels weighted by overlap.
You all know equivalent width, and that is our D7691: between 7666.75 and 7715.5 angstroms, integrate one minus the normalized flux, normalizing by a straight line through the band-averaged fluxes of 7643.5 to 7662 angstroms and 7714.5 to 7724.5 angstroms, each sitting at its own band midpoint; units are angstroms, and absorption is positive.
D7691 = 0.4 angstroms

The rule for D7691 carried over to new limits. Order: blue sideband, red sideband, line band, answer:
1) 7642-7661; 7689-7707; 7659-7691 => 1.2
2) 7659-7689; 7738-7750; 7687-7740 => -0.4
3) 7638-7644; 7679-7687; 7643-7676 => 1.7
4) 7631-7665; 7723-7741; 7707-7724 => 0.3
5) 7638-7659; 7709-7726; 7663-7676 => 0.6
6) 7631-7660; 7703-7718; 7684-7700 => 0.4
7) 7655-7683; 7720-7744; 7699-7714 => -0.1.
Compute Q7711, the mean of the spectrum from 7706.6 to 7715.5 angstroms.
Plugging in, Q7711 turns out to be 7.35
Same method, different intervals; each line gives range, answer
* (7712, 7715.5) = 7.4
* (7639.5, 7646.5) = 7.65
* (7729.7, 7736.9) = 7.47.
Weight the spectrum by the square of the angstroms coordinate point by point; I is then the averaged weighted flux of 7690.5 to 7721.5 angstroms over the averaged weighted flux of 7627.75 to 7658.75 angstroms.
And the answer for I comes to 1.0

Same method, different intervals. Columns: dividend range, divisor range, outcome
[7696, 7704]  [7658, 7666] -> 1.08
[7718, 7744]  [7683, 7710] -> 1.04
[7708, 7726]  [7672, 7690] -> 1.05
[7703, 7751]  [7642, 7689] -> 1.07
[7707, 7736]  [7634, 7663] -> 1.01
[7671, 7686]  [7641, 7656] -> 0.97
